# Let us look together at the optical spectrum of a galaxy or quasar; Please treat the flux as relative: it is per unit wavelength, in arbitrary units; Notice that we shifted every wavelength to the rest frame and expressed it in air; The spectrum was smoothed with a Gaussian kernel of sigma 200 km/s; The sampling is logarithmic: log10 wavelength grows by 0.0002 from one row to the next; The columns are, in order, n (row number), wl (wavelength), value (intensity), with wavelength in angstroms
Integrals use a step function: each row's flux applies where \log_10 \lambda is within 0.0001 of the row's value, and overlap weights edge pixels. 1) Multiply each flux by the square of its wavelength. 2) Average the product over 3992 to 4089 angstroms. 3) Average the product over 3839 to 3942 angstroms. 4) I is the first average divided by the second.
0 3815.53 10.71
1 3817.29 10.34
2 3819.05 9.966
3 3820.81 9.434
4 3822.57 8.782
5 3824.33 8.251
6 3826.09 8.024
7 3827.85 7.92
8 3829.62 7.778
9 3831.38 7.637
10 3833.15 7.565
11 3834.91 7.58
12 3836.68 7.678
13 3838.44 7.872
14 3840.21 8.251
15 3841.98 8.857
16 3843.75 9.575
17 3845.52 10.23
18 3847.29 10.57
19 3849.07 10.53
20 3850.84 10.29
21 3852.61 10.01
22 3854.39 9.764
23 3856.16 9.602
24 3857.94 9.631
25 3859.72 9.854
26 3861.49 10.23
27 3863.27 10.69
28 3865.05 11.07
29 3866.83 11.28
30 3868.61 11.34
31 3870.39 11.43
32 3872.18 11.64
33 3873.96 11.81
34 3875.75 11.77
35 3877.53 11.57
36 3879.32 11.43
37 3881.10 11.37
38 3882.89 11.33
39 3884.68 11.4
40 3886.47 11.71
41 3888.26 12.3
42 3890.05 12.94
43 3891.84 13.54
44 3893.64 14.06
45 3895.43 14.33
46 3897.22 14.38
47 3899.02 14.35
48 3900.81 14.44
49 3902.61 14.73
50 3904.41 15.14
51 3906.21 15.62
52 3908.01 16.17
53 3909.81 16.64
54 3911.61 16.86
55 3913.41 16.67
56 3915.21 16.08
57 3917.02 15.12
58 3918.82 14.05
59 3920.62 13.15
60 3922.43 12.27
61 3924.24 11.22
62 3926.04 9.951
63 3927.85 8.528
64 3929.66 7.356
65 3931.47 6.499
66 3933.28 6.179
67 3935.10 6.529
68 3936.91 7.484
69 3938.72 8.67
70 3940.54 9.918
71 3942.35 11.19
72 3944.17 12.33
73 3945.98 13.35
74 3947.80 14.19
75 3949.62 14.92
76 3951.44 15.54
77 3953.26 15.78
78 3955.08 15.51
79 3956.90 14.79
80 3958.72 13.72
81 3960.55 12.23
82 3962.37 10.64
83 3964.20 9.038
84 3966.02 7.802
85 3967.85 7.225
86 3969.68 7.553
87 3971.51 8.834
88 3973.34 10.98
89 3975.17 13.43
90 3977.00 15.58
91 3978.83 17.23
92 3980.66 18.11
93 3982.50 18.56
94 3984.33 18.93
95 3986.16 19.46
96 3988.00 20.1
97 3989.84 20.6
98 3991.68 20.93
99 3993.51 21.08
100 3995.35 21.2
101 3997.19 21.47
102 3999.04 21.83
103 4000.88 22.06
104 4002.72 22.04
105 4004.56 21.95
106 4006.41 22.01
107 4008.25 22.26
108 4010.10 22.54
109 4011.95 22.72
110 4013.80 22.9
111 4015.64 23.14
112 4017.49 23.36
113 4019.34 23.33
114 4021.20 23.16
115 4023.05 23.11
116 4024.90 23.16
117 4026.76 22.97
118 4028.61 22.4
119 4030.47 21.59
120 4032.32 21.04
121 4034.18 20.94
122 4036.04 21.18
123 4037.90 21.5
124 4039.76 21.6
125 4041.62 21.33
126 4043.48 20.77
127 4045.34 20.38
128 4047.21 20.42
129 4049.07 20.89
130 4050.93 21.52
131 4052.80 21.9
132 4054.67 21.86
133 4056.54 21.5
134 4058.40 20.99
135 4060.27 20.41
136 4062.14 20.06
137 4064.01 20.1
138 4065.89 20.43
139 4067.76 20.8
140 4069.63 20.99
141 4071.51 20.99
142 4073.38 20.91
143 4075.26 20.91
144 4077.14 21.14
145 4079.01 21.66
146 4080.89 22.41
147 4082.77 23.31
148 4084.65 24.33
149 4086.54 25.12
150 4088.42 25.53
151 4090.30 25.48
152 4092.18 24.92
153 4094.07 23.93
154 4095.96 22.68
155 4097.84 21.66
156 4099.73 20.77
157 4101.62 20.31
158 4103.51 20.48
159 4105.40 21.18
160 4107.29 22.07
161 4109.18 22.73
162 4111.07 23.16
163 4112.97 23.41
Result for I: 2.03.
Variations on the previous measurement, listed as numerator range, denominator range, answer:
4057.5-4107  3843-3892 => 2.23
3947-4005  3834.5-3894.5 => 1.58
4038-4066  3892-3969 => 1.79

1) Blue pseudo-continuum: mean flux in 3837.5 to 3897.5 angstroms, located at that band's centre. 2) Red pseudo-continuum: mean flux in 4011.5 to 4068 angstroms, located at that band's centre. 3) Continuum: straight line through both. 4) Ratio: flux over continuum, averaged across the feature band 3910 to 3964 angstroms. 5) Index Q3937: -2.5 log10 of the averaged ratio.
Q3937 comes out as 0.250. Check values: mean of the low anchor 11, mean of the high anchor 21.7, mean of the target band 12.1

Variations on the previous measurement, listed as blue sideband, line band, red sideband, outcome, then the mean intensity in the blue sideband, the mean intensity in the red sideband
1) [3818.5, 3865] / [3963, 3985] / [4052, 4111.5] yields 0.28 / 9.13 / 22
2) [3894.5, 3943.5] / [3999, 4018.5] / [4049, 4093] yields -0.24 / 12.3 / 22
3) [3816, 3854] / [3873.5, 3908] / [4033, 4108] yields -0.10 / 8.94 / 21.7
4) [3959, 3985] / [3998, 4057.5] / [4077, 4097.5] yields -0.23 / 12.6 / 23.7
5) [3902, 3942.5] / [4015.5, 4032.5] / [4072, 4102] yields -0.22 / 12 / 22.8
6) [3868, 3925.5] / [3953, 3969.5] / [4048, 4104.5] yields 0.39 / 13.5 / 21.9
